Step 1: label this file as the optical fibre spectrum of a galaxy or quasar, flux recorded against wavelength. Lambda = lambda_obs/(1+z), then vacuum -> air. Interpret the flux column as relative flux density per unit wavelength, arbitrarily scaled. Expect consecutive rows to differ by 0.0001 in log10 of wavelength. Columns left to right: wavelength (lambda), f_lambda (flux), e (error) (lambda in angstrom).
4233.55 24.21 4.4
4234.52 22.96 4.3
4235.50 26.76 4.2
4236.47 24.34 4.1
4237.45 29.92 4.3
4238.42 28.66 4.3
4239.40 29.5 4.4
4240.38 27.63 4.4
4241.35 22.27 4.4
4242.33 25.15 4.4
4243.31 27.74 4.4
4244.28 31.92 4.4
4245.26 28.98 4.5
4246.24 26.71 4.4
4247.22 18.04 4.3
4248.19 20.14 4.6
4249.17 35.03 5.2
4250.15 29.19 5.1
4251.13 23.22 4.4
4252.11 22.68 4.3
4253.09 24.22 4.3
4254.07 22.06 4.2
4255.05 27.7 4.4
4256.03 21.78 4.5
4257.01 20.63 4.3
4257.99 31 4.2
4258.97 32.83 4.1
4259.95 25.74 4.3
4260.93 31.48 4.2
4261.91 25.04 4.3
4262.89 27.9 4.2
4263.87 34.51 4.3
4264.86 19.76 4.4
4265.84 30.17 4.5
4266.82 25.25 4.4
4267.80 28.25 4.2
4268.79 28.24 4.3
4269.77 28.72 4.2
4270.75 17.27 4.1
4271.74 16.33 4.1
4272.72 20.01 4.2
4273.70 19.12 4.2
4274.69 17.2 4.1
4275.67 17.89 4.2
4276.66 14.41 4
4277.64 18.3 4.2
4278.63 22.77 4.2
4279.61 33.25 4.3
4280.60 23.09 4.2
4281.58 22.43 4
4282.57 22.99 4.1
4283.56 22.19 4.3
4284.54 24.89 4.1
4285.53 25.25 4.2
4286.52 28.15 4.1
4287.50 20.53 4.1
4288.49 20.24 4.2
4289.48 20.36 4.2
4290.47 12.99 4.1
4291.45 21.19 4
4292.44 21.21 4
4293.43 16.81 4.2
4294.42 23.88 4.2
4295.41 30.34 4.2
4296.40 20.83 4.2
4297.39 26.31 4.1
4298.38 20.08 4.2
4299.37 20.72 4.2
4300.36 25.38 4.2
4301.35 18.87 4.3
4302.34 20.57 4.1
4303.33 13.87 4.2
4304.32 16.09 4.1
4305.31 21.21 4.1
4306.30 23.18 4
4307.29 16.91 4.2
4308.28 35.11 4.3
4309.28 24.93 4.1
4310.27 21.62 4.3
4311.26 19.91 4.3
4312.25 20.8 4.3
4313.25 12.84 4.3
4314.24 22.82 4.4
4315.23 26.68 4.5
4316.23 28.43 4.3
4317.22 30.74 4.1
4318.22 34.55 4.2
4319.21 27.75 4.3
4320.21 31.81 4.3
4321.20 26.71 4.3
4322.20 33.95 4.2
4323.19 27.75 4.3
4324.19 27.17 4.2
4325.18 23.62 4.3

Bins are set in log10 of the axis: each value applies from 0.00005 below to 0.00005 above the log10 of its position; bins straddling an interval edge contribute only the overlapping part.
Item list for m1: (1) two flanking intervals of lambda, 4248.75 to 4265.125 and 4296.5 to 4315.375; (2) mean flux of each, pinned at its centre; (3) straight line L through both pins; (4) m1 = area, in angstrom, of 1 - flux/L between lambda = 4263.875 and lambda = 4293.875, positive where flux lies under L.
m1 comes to 2.7 angstrom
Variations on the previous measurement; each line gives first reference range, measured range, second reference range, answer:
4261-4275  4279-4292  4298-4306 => -0.5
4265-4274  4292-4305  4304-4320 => 1.6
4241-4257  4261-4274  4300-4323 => 0.0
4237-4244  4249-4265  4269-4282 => -1.6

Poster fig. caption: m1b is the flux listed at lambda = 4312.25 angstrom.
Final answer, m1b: 20.8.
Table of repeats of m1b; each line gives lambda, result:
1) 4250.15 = 29.19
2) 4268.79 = 28.24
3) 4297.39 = 26.31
